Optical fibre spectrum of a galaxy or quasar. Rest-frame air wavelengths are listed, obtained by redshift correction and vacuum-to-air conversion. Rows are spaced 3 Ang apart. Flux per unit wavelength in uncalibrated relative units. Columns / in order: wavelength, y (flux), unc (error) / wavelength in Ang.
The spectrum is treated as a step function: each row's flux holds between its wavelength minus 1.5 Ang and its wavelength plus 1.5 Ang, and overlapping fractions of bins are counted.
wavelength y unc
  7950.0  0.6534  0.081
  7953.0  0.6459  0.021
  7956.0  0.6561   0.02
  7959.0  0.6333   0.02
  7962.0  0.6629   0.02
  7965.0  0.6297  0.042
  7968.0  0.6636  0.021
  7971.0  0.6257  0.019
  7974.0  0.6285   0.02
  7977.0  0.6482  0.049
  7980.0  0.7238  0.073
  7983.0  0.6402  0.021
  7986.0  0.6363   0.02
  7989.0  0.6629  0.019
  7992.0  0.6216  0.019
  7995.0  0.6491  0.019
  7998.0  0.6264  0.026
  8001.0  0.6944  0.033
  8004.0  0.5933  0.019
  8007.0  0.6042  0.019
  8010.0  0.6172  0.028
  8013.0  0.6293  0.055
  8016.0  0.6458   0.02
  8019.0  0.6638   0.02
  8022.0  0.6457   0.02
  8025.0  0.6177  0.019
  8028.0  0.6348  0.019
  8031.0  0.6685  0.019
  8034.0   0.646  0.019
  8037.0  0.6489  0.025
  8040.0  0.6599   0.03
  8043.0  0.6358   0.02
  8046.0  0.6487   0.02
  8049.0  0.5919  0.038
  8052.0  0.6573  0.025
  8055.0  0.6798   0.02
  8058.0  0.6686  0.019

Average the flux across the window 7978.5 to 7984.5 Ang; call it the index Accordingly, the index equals 0.682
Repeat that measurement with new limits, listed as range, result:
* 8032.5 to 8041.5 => 0.652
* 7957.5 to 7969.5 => 0.647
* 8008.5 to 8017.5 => 0.631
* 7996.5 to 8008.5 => 0.63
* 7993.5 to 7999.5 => 0.638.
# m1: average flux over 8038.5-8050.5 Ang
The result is 0.634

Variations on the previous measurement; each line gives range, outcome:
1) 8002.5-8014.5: 0.611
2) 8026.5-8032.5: 0.652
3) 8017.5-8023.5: 0.655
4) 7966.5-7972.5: 0.645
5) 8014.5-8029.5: 0.642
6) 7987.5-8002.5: 0.651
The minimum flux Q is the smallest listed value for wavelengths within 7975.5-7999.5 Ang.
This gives 0.6216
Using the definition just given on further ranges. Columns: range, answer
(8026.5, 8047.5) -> 0.6348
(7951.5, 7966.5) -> 0.6297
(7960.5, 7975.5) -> 0.6257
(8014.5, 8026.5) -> 0.6177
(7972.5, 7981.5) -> 0.6285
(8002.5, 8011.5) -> 0.5933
